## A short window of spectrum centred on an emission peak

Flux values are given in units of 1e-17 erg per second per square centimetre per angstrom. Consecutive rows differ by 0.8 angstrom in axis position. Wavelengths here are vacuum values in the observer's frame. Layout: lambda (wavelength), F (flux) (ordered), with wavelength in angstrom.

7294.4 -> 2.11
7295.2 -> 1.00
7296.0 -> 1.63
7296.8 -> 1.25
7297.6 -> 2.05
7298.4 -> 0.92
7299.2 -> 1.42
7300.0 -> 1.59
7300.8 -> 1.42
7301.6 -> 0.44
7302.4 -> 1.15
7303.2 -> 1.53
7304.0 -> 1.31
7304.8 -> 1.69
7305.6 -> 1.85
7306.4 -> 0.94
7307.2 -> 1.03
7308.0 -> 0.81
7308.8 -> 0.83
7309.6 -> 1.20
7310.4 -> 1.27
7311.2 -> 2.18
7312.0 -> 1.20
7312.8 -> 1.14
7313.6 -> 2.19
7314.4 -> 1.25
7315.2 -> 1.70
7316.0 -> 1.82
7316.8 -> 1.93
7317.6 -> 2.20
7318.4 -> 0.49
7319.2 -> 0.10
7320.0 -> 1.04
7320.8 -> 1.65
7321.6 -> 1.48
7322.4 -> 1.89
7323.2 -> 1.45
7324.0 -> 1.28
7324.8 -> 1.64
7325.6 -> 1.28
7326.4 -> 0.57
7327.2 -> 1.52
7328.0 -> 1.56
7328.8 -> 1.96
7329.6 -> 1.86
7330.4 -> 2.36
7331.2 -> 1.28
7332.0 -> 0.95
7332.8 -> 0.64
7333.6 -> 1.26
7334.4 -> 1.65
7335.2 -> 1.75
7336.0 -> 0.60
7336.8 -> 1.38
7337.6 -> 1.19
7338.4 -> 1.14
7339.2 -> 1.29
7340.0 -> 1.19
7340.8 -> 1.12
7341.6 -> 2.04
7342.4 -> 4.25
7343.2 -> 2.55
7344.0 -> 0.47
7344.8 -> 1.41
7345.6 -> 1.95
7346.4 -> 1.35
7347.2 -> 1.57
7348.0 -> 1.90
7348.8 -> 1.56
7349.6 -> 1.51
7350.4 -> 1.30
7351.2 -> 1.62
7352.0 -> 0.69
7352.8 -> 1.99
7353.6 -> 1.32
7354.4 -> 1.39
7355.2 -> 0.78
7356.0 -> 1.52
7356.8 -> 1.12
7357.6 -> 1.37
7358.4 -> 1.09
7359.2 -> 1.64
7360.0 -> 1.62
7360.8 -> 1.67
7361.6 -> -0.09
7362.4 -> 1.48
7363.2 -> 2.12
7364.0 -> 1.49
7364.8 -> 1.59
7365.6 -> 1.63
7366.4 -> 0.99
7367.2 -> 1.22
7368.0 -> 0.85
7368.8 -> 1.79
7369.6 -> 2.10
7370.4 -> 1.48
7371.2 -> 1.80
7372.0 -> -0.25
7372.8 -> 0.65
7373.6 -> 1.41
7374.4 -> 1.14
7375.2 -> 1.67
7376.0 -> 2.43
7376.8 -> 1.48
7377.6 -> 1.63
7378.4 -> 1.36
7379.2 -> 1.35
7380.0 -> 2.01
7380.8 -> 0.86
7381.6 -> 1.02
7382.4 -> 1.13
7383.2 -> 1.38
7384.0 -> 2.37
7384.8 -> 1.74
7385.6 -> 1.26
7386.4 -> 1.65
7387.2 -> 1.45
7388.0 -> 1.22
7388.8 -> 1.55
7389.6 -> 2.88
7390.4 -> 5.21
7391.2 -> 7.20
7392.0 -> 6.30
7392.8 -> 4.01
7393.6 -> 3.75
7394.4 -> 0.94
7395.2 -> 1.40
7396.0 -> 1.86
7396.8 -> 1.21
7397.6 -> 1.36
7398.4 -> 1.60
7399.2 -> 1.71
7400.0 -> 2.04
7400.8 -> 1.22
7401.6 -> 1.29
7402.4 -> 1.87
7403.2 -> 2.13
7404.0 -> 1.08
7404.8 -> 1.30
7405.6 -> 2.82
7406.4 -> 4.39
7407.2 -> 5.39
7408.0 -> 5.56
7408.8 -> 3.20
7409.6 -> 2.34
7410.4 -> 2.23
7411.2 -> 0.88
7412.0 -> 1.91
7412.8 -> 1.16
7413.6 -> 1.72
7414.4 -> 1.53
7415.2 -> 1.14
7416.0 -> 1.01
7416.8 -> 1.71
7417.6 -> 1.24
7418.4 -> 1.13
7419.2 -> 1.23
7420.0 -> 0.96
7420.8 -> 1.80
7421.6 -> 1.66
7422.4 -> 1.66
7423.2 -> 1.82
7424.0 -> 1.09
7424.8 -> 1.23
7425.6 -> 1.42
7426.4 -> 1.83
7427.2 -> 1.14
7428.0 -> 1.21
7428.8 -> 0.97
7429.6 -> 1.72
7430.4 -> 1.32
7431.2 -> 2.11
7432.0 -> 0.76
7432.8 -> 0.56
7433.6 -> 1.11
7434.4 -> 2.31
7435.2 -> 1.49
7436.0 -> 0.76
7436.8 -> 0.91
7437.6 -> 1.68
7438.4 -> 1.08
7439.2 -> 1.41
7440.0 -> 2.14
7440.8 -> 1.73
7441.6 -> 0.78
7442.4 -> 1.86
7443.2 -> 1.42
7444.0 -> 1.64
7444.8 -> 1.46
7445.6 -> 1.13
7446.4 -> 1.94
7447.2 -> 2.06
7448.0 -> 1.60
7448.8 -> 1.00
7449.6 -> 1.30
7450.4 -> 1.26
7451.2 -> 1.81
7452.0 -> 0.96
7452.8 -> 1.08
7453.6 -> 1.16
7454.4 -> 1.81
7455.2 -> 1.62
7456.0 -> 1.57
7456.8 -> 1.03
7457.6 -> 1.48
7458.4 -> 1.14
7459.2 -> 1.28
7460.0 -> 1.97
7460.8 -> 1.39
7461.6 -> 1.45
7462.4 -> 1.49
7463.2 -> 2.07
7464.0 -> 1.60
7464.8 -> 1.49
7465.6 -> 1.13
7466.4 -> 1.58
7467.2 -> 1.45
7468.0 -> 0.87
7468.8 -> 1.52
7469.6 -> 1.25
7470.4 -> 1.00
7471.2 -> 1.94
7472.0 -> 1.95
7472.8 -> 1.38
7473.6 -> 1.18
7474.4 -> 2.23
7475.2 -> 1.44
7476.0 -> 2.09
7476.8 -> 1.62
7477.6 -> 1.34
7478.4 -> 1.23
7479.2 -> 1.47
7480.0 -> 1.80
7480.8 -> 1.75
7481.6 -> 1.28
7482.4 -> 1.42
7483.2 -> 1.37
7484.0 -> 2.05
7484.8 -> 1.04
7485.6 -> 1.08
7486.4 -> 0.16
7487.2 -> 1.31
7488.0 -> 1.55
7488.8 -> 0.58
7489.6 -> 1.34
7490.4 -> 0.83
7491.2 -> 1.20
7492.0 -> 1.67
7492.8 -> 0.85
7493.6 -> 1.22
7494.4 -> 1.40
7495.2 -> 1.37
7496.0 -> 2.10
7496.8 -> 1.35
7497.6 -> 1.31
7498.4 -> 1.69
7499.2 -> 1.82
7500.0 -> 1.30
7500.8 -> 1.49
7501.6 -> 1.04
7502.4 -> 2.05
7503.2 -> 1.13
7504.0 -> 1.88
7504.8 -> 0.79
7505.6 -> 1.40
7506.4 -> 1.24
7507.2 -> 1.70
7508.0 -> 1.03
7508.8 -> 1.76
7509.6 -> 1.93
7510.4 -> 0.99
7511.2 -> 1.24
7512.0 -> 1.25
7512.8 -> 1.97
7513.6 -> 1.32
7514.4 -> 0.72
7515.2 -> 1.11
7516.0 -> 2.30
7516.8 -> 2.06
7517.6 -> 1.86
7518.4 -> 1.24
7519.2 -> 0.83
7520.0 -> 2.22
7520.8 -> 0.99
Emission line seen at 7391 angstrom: [S II]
